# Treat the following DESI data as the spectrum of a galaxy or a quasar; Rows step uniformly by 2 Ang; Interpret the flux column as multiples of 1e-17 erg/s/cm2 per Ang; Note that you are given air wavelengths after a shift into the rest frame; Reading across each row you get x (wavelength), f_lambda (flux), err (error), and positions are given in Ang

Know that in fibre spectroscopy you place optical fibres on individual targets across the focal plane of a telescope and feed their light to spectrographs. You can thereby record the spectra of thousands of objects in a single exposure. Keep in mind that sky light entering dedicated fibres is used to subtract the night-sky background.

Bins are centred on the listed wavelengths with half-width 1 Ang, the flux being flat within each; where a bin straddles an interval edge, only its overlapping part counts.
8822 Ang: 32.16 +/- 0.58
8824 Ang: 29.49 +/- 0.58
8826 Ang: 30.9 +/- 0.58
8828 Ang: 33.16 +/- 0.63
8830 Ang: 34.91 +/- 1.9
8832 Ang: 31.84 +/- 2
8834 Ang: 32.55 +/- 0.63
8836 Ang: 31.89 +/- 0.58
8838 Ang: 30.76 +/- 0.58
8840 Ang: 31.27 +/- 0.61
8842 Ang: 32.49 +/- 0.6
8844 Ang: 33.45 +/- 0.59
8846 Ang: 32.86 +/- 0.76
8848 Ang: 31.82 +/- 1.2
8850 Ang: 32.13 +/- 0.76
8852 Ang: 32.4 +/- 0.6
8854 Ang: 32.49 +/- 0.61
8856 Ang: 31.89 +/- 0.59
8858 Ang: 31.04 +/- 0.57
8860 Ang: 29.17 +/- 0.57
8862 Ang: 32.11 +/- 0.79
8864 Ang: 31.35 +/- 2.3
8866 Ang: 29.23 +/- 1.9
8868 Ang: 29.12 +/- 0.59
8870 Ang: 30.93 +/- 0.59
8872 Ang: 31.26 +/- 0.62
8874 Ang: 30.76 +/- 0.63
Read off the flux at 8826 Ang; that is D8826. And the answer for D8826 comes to 30.9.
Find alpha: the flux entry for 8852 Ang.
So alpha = 32.4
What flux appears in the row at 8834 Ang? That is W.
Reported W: 32.55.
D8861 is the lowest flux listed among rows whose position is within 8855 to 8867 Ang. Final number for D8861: 29.17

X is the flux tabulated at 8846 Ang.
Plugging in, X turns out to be 32.86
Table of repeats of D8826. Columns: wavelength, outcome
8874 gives 30.76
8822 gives 32.16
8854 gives 32.49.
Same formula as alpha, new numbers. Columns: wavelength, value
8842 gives 32.49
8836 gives 31.89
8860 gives 29.17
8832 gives 31.84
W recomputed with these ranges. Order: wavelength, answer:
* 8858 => 31.04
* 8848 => 31.82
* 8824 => 29.49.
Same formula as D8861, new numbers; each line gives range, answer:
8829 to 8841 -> 30.76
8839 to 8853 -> 31.27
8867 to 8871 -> 29.12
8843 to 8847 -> 32.86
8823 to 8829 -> 29.49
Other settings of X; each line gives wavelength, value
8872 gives 31.26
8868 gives 29.12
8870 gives 30.93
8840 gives 31.27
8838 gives 30.76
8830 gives 34.91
